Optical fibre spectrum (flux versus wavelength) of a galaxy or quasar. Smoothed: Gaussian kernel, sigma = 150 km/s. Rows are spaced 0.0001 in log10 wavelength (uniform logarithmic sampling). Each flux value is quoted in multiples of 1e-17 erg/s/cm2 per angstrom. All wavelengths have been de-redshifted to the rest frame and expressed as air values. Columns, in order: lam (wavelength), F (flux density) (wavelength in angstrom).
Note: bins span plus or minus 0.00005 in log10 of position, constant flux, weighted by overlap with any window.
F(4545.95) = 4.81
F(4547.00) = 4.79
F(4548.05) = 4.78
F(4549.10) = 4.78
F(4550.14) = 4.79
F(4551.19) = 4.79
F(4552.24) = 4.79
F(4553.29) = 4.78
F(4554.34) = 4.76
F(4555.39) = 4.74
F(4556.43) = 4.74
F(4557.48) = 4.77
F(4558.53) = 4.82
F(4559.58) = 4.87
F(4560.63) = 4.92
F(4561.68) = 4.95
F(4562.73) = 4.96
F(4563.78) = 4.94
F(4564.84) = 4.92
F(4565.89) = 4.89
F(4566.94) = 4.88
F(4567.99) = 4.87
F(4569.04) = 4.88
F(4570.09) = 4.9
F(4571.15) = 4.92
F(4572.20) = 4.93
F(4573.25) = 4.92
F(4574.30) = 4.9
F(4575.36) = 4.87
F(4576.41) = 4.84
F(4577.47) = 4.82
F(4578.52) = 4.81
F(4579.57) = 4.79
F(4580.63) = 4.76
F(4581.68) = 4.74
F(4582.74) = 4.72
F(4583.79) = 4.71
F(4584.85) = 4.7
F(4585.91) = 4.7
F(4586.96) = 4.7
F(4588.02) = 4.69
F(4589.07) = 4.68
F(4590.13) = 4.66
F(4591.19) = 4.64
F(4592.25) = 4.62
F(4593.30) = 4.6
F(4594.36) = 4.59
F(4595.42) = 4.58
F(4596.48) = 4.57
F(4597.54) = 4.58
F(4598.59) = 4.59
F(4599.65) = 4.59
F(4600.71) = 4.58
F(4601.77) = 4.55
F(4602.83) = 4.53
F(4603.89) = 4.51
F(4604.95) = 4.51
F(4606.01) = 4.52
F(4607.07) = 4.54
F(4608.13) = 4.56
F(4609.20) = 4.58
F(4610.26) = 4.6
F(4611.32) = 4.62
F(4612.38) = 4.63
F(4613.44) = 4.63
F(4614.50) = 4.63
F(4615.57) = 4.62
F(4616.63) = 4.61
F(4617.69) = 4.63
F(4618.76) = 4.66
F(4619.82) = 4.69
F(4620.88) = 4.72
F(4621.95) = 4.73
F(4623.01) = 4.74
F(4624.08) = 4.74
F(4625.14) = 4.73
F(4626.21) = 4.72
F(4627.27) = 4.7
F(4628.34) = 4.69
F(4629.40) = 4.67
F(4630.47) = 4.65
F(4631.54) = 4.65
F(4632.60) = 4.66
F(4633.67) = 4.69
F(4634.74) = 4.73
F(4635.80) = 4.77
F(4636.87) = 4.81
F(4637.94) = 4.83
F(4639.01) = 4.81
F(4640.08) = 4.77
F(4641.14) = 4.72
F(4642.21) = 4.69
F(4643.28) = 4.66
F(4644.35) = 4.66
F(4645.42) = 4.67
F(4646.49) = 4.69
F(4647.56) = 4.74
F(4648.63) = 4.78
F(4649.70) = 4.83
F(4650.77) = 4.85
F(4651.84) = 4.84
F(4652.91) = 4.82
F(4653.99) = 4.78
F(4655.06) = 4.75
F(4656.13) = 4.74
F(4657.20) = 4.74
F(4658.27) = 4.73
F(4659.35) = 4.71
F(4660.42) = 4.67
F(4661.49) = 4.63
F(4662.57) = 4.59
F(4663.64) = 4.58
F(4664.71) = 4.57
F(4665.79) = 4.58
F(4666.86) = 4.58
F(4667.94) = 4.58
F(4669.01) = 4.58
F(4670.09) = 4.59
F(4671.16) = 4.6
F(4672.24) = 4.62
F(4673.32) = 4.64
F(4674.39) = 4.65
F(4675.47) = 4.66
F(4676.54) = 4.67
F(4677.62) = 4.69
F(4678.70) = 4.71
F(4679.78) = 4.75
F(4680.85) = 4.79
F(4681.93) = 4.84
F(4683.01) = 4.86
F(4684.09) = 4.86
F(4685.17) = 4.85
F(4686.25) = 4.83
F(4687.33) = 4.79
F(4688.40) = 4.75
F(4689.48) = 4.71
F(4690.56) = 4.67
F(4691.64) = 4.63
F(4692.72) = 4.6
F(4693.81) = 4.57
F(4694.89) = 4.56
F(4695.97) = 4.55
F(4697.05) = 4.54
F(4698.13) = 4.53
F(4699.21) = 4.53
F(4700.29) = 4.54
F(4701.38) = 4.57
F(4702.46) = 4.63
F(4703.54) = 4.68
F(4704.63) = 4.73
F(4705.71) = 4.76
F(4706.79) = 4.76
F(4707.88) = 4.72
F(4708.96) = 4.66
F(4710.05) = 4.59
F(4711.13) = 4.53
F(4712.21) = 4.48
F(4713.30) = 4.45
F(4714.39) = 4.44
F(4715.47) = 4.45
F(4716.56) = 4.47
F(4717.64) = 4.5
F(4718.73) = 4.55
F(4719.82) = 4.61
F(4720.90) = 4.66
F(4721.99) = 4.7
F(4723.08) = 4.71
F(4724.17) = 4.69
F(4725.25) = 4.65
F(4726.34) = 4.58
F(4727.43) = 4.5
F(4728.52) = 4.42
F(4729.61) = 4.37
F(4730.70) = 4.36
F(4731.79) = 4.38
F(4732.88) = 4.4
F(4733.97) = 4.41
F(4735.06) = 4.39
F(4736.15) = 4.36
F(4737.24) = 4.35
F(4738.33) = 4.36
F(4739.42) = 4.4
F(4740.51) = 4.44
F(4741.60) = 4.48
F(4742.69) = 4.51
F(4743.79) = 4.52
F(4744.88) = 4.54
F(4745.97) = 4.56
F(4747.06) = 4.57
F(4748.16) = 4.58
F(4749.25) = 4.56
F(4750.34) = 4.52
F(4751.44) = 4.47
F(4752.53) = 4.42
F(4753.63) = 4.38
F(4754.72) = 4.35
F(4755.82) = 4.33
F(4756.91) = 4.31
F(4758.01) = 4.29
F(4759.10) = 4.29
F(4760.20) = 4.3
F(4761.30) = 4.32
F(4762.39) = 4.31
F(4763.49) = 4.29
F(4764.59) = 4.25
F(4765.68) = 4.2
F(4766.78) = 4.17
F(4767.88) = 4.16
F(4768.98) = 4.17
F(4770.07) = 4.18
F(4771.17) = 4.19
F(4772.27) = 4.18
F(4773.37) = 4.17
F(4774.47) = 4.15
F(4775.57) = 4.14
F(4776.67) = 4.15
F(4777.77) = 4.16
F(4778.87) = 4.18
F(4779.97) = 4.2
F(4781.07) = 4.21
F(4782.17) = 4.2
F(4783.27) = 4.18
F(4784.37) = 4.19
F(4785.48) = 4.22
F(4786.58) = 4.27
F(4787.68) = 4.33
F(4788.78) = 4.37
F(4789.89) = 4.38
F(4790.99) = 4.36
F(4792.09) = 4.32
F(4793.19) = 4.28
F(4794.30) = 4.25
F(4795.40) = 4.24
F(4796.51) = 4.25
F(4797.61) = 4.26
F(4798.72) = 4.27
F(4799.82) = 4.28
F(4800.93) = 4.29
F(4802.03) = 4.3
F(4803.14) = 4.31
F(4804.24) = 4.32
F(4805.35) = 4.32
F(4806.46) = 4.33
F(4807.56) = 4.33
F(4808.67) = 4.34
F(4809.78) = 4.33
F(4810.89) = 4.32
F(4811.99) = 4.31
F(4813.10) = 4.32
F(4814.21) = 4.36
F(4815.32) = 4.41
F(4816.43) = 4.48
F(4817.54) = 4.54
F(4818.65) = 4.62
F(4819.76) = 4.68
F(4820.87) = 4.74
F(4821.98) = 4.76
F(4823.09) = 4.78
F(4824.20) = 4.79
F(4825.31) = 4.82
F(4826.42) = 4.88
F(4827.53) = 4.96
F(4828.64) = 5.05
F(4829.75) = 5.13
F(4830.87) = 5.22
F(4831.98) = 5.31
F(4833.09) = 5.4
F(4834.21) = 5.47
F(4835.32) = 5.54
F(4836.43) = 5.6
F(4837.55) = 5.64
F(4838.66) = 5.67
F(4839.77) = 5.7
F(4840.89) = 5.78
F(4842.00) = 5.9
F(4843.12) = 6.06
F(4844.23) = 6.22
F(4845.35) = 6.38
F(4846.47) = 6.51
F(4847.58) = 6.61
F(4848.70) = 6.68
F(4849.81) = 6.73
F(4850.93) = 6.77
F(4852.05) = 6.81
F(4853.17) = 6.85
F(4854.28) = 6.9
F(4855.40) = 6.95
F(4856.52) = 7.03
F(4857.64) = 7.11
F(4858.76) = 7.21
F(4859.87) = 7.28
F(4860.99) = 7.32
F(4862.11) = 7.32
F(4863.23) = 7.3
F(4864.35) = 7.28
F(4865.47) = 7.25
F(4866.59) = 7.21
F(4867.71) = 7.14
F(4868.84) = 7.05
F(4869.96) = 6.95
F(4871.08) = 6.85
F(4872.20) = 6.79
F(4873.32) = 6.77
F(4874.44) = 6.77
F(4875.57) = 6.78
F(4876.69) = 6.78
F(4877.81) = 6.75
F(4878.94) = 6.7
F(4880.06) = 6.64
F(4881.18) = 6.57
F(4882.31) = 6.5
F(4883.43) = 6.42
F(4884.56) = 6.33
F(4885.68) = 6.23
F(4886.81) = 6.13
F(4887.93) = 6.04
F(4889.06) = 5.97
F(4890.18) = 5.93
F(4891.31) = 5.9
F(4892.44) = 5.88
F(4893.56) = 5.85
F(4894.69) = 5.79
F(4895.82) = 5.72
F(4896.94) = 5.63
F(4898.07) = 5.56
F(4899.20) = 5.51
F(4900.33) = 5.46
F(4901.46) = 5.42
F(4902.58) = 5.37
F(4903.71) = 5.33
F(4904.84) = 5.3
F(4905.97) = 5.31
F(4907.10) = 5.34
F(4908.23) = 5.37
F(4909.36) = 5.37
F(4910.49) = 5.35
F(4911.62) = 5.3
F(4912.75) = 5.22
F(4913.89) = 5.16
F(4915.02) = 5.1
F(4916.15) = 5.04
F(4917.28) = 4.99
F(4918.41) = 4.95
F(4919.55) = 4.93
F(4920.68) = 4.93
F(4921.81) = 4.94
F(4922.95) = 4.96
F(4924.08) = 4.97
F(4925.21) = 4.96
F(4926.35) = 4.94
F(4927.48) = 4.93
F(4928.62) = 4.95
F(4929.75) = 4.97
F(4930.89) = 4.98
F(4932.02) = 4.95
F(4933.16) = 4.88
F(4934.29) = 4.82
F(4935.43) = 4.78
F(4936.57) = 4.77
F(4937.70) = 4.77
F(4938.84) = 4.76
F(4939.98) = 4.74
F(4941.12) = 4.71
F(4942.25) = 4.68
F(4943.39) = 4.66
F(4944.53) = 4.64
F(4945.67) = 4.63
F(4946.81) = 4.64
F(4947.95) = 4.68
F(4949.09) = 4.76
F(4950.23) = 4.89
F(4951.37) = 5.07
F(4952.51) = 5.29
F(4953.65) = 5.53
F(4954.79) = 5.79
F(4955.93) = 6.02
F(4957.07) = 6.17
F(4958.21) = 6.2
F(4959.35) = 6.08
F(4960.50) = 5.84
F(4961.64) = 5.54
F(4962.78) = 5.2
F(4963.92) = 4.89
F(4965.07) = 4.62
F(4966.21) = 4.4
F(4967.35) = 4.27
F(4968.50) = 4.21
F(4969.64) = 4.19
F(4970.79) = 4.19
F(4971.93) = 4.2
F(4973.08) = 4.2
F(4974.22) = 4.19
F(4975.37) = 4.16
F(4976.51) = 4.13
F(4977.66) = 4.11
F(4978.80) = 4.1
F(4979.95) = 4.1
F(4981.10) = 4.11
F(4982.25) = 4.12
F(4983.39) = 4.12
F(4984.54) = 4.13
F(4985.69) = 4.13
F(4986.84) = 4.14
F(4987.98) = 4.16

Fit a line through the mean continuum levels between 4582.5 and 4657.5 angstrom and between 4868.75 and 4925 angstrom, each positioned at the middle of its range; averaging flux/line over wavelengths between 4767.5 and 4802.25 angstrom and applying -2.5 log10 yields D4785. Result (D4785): 0.25 mag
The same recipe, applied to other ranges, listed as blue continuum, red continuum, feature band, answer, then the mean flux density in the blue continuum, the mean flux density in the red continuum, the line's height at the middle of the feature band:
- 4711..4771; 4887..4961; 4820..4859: -0.20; 4.43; 5.24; 4.86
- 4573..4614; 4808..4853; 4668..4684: 0.05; 4.66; 5.33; 4.89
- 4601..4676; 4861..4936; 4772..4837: 0.20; 4.67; 5.82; 5.4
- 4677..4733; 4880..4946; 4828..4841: -0.08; 4.62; 5.32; 5.05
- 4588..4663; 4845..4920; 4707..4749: 0.17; 4.67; 6.23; 5.29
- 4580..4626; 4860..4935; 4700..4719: 0.11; 4.63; 5.85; 5.08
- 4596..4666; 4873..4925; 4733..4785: 0.19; 4.67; 5.71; 5.17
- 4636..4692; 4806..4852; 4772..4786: 0.21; 4.71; 5.25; 5.09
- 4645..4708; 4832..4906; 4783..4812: 0.31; 4.69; 6.34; 5.73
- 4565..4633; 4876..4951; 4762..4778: 0.20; 4.69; 5.35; 5.05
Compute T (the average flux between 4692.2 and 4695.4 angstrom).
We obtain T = 4.56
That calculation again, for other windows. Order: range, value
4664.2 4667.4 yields 4.57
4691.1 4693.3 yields 4.6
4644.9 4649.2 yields 4.72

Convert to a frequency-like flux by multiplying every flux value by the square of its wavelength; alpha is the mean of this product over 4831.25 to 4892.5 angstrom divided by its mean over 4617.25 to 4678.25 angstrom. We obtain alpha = 1.52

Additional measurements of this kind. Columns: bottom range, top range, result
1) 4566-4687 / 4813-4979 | 1.32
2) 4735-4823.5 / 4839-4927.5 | 1.47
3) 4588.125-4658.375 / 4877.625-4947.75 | 1.29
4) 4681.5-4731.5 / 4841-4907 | 1.49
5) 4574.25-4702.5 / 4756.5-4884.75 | 1.23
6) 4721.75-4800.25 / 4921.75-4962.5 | 1.26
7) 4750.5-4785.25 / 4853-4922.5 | 1.52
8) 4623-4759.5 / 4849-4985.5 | 1.31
